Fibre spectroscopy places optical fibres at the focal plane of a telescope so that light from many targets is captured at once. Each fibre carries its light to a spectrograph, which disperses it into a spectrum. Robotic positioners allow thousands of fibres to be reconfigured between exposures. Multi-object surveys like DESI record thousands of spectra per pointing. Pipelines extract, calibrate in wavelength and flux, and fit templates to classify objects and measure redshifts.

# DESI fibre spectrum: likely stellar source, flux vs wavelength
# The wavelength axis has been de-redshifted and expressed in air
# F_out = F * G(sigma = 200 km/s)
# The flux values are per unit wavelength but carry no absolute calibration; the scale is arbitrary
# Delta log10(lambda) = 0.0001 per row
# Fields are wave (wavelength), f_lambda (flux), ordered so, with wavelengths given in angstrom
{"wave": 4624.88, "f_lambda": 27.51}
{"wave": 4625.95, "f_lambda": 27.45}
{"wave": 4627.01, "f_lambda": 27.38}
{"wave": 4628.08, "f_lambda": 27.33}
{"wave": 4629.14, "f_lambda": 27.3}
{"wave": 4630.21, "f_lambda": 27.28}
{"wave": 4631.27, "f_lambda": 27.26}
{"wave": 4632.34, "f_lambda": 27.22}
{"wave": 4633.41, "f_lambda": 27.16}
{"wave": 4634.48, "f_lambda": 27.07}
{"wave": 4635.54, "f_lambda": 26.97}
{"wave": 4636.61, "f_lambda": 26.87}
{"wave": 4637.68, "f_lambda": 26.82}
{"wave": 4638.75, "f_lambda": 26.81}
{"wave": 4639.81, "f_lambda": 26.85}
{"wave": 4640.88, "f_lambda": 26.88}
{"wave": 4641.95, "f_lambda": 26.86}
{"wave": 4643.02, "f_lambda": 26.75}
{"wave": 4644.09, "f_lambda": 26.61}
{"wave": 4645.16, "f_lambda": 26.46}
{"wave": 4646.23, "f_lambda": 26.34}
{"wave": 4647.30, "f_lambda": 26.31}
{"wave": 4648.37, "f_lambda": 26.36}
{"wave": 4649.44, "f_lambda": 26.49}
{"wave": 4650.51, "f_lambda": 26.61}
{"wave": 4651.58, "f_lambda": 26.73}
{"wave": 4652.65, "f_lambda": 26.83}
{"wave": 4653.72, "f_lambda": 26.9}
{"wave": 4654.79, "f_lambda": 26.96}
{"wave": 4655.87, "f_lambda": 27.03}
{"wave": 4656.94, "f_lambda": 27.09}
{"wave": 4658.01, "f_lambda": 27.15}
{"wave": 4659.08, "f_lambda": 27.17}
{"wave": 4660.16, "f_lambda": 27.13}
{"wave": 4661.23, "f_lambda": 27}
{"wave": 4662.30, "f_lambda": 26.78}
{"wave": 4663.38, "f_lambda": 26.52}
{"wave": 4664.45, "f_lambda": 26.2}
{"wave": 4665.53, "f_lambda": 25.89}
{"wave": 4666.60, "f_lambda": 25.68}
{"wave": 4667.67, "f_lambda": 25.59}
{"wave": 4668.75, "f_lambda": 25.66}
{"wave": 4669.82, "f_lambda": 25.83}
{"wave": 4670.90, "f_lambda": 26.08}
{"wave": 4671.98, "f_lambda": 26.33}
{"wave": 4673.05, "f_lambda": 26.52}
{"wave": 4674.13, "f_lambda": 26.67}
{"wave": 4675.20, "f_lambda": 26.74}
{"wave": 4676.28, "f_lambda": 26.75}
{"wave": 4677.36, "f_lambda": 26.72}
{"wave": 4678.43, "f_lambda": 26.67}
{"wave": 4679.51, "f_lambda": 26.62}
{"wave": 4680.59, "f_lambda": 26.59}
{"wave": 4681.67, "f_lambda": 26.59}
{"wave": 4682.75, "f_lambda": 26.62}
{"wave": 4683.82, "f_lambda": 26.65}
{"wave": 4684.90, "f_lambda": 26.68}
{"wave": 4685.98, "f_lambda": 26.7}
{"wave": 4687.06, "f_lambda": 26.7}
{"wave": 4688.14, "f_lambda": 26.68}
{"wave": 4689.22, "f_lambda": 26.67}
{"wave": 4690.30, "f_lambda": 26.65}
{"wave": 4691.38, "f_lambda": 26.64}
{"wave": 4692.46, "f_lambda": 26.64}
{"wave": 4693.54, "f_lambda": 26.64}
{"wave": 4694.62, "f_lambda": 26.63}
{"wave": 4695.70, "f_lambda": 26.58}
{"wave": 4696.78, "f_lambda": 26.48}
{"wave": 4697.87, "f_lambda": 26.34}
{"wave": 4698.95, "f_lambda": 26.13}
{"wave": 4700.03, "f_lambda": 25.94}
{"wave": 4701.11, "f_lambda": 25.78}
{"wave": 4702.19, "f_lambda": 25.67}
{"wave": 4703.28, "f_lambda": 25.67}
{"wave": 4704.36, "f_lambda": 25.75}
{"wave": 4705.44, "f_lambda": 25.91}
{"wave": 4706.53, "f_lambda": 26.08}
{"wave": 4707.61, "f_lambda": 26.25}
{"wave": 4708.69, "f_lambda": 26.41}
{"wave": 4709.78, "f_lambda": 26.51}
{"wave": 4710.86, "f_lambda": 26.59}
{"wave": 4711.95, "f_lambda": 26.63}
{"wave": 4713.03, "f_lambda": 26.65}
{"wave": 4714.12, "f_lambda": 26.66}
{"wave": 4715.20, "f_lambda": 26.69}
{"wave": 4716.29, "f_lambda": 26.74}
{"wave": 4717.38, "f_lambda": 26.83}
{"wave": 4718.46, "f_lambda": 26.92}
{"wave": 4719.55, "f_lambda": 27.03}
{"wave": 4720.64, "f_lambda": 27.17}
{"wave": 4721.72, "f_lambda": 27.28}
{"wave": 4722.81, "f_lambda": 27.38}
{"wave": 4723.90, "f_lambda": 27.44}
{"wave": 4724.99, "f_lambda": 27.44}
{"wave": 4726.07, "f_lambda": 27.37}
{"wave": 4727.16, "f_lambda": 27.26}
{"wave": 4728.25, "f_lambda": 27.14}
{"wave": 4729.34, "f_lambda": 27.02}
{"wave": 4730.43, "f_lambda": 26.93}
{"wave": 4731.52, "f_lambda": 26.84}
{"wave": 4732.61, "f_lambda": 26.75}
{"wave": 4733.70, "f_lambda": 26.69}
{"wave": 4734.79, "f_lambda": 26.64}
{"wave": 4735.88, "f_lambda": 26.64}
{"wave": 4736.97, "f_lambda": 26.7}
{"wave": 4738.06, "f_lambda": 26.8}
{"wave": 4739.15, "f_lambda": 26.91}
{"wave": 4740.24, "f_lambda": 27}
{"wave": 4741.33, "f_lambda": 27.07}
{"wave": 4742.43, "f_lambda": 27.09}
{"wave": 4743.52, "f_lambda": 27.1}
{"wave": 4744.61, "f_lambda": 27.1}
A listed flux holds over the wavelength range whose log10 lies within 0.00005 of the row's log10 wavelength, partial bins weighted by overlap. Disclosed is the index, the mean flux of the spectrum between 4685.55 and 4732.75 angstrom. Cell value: 26.6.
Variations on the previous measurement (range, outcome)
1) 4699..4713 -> 26.1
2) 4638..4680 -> 26.6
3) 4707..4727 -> 26.9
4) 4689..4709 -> 26.3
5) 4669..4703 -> 26.5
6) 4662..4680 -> 26.3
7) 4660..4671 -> 26.2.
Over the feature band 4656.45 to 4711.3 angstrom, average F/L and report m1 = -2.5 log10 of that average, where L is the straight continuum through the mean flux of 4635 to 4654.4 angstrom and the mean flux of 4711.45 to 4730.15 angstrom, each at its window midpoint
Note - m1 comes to 0.02 mag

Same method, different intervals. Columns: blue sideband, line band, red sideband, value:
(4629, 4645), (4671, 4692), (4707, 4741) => 0.012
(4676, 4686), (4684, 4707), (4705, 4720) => 0.012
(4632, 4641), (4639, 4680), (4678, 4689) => 0.009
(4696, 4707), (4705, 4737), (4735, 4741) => -0.016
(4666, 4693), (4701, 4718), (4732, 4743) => 0.014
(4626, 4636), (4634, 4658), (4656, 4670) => 0.005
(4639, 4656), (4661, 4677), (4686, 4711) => 0.011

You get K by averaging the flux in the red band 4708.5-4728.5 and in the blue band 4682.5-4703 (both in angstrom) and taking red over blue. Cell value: 1.02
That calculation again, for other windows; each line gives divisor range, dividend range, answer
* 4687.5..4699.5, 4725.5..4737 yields 1.01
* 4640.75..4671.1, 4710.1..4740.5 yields 1.01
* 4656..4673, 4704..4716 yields 1.00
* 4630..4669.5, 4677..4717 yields 0.99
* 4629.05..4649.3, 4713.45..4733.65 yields 1.01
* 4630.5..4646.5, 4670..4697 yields 0.99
